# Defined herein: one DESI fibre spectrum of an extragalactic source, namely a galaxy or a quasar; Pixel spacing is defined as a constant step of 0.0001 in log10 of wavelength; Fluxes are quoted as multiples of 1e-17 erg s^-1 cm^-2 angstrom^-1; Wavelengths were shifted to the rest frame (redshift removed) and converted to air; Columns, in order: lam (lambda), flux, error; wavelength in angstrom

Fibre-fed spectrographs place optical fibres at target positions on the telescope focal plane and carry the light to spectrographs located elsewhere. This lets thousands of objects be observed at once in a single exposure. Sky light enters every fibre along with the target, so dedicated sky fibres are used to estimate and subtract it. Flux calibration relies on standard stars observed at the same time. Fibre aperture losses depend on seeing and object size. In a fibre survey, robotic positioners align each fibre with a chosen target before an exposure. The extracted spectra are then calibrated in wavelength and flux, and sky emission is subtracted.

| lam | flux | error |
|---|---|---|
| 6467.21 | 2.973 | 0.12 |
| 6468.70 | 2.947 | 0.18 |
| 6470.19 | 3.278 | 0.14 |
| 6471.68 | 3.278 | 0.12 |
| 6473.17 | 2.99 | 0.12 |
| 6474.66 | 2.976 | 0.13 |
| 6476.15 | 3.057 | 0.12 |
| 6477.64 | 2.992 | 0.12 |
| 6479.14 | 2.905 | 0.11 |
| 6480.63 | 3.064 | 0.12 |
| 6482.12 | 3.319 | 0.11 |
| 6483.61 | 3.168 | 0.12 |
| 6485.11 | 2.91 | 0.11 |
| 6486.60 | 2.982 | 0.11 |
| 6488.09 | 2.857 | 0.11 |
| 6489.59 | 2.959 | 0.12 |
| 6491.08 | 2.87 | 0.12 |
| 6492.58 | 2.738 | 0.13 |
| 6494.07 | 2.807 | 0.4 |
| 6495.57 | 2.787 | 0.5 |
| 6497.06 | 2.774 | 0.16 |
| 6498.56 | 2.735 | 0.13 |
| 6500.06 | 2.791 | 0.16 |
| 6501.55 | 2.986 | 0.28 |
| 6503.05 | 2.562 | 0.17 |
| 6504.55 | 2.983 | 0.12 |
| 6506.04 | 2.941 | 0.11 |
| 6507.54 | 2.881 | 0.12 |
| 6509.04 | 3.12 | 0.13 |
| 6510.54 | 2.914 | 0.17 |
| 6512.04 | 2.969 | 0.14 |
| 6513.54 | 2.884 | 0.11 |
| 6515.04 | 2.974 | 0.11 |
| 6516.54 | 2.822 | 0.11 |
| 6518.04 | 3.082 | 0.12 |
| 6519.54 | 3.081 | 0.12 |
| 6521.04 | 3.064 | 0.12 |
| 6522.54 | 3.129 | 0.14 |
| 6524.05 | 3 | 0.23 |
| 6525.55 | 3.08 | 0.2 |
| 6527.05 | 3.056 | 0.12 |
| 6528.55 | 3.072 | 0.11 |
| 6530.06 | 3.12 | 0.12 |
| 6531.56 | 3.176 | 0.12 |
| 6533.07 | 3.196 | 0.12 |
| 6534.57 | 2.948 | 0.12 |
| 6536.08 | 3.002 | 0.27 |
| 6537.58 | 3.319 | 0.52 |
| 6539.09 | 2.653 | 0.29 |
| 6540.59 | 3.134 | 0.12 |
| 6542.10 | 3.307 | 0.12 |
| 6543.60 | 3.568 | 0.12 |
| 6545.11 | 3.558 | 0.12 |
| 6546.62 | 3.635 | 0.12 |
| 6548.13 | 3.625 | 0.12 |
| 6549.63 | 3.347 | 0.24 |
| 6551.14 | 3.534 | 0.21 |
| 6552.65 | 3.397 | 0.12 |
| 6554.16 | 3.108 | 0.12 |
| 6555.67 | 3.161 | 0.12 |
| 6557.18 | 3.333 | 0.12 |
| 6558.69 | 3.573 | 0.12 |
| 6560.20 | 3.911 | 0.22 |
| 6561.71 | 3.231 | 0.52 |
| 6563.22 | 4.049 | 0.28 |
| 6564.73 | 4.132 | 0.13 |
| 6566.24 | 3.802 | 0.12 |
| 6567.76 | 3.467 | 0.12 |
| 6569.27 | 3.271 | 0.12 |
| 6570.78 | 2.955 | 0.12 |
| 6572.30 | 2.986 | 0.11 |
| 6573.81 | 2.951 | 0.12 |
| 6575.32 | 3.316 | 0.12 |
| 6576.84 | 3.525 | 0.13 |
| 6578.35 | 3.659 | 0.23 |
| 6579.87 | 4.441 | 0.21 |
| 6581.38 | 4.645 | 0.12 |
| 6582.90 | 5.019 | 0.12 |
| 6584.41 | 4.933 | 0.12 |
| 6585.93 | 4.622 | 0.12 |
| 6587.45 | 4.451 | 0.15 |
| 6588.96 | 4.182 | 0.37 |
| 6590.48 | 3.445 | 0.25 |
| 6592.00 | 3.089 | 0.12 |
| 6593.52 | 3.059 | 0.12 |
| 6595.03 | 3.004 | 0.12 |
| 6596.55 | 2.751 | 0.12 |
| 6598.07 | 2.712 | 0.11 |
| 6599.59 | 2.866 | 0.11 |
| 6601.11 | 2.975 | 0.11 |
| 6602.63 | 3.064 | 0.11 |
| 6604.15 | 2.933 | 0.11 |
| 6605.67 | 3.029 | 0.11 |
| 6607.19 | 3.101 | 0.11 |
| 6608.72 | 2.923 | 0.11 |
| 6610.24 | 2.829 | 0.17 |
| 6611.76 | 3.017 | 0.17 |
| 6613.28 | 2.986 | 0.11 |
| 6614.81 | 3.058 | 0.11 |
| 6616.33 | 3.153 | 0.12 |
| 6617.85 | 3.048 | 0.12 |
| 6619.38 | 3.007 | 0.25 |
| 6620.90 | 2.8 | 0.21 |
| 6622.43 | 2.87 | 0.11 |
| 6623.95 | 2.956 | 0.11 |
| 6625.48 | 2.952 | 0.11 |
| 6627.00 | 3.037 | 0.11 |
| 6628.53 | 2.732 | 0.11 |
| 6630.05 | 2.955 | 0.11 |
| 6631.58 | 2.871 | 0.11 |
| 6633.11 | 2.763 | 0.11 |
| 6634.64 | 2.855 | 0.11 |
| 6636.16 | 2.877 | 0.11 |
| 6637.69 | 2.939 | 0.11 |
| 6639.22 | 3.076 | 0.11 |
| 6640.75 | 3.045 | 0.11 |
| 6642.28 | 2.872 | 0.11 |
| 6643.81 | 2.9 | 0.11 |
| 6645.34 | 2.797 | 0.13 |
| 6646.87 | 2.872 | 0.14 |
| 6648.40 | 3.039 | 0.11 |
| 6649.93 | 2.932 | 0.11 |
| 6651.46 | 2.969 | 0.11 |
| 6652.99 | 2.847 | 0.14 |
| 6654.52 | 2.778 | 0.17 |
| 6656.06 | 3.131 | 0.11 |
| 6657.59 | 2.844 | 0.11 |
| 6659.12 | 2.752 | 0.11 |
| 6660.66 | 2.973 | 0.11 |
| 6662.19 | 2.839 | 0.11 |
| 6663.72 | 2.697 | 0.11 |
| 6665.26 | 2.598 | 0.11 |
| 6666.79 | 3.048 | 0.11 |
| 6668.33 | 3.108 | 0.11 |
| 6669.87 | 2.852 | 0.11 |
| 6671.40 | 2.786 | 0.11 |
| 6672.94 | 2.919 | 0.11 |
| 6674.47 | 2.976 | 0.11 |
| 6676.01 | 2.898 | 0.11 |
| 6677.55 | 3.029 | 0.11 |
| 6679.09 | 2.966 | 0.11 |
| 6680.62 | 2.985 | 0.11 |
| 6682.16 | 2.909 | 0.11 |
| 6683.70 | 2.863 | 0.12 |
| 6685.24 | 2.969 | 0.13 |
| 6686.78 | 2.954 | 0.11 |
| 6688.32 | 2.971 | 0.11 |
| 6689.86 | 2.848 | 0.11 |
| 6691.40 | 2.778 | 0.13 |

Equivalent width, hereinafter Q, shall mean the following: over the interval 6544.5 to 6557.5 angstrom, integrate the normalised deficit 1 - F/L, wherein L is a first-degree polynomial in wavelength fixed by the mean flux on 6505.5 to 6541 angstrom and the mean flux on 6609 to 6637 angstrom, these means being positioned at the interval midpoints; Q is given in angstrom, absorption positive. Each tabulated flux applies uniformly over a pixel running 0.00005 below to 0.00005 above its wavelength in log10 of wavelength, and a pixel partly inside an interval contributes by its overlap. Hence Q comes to -1.8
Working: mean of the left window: 3.02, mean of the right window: 2.93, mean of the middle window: 3.41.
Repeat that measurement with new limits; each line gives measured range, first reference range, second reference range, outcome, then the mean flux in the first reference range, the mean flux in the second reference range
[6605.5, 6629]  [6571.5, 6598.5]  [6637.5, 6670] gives 2.6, 3.72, 2.9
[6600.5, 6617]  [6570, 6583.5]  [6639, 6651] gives 1.7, 3.71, 2.94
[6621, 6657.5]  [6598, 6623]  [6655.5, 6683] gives 0.3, 2.97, 2.9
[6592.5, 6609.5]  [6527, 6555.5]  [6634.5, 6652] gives 0.6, 3.25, 2.93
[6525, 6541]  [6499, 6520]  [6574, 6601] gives 0.5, 2.92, 3.71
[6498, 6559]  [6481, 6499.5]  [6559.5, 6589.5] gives 4.2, 2.91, 3.88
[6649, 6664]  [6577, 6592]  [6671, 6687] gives 1.7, 4.28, 2.93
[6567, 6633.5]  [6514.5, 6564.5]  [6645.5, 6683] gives -4.1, 3.26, 2.9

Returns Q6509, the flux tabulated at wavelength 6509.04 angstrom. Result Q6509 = 3.12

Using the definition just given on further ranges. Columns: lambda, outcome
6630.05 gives 2.955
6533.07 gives 3.196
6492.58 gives 2.738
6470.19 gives 3.278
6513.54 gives 2.884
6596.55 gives 2.751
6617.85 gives 3.048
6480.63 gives 3.064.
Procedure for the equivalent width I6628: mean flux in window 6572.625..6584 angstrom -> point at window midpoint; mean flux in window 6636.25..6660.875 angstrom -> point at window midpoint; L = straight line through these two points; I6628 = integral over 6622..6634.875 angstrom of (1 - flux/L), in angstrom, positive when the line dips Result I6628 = 1.3 angstrom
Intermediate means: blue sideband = 3.93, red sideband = 2.92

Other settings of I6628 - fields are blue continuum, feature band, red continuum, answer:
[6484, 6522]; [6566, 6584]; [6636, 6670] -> -4.88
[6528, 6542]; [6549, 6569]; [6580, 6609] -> -1.64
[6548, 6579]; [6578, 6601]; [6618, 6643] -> -3.72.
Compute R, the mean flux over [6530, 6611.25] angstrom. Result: 3.43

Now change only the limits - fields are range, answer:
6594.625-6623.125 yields 2.95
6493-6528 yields 2.93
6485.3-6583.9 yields 3.23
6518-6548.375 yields 3.18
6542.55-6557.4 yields 3.43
